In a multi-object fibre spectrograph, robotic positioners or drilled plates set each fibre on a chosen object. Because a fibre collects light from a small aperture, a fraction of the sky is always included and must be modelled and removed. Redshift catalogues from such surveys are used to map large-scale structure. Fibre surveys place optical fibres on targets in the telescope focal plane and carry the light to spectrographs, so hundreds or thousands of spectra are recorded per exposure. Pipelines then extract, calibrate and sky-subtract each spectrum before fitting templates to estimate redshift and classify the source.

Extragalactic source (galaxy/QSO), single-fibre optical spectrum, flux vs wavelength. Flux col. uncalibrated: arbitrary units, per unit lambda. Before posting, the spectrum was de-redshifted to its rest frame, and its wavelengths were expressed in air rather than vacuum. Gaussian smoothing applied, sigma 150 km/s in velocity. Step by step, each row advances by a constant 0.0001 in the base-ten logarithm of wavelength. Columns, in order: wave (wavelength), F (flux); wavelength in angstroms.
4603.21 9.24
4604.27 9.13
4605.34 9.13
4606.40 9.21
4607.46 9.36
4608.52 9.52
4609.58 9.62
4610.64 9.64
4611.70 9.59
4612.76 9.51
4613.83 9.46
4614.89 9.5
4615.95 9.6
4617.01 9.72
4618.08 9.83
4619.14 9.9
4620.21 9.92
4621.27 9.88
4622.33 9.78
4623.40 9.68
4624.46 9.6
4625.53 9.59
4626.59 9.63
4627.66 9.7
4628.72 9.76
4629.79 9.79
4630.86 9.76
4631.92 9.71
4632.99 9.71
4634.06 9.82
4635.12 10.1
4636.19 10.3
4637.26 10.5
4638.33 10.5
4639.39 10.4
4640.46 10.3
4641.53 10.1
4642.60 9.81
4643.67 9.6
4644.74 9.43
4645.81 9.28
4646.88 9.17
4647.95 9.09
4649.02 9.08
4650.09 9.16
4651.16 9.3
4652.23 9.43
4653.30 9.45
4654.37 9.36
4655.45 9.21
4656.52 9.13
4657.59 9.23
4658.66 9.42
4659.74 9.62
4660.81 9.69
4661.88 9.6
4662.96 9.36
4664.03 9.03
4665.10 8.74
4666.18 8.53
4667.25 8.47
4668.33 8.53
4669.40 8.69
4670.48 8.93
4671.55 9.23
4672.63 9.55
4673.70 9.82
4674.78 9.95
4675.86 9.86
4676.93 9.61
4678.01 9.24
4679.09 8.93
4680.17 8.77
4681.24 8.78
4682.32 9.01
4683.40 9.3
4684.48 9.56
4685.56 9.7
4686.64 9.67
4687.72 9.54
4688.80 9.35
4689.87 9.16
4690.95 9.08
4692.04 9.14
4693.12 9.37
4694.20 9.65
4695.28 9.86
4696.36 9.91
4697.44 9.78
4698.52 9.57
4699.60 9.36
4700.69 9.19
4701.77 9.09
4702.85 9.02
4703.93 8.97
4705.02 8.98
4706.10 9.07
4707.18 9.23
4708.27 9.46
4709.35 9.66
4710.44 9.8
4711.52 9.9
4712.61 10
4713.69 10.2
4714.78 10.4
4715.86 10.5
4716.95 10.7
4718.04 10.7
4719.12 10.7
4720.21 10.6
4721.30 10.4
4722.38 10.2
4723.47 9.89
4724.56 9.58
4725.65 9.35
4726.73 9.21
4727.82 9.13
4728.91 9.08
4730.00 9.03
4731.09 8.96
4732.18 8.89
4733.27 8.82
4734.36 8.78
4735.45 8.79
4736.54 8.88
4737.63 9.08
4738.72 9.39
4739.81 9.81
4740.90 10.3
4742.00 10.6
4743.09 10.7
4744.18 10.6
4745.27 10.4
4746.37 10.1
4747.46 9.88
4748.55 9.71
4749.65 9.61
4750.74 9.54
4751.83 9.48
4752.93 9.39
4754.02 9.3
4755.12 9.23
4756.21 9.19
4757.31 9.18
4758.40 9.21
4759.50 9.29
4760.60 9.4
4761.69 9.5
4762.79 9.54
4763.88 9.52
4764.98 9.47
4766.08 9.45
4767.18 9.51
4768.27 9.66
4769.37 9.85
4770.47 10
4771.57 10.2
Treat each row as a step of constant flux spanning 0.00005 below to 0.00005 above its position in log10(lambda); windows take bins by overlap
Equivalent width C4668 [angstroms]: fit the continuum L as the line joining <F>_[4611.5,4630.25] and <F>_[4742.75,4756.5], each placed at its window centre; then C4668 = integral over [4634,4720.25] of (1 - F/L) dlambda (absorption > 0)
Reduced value 1.9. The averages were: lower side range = 9.69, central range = 9.51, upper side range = 9.78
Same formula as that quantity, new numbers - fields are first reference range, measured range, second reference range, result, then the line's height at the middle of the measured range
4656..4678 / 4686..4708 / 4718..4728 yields 0.7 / 9.64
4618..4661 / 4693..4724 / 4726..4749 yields -0.8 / 9.57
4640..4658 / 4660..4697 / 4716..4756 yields 0.9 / 9.51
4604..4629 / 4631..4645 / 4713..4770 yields -0.6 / 9.61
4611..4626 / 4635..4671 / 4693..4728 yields 1.1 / 9.71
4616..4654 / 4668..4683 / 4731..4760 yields 0.7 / 9.66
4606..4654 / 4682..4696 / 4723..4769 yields 0.2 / 9.59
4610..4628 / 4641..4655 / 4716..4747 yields 0.4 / 9.7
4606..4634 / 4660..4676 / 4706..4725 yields 1.1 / 9.87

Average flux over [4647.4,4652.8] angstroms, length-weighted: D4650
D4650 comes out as 9.22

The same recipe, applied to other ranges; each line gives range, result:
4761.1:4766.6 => 9.5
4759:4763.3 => 9.43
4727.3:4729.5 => 9.09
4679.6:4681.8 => 8.79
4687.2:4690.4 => 9.38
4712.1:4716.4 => 10.3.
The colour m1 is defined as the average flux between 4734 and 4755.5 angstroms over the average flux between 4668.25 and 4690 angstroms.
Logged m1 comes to 1.0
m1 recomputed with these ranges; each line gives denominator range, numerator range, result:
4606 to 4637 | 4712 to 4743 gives 1.00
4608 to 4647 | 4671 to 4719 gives 0.98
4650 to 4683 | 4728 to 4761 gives 1.03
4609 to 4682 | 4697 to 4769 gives 1.01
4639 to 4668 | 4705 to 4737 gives 1.03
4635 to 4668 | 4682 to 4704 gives 0.99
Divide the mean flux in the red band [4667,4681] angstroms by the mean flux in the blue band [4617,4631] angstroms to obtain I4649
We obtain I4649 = 0.94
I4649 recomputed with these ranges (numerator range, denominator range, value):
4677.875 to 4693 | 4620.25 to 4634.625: 0.95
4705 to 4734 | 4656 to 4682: 1.06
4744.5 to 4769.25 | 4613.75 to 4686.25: 1.00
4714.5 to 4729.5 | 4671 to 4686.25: 1.07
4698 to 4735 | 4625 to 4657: 0.99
